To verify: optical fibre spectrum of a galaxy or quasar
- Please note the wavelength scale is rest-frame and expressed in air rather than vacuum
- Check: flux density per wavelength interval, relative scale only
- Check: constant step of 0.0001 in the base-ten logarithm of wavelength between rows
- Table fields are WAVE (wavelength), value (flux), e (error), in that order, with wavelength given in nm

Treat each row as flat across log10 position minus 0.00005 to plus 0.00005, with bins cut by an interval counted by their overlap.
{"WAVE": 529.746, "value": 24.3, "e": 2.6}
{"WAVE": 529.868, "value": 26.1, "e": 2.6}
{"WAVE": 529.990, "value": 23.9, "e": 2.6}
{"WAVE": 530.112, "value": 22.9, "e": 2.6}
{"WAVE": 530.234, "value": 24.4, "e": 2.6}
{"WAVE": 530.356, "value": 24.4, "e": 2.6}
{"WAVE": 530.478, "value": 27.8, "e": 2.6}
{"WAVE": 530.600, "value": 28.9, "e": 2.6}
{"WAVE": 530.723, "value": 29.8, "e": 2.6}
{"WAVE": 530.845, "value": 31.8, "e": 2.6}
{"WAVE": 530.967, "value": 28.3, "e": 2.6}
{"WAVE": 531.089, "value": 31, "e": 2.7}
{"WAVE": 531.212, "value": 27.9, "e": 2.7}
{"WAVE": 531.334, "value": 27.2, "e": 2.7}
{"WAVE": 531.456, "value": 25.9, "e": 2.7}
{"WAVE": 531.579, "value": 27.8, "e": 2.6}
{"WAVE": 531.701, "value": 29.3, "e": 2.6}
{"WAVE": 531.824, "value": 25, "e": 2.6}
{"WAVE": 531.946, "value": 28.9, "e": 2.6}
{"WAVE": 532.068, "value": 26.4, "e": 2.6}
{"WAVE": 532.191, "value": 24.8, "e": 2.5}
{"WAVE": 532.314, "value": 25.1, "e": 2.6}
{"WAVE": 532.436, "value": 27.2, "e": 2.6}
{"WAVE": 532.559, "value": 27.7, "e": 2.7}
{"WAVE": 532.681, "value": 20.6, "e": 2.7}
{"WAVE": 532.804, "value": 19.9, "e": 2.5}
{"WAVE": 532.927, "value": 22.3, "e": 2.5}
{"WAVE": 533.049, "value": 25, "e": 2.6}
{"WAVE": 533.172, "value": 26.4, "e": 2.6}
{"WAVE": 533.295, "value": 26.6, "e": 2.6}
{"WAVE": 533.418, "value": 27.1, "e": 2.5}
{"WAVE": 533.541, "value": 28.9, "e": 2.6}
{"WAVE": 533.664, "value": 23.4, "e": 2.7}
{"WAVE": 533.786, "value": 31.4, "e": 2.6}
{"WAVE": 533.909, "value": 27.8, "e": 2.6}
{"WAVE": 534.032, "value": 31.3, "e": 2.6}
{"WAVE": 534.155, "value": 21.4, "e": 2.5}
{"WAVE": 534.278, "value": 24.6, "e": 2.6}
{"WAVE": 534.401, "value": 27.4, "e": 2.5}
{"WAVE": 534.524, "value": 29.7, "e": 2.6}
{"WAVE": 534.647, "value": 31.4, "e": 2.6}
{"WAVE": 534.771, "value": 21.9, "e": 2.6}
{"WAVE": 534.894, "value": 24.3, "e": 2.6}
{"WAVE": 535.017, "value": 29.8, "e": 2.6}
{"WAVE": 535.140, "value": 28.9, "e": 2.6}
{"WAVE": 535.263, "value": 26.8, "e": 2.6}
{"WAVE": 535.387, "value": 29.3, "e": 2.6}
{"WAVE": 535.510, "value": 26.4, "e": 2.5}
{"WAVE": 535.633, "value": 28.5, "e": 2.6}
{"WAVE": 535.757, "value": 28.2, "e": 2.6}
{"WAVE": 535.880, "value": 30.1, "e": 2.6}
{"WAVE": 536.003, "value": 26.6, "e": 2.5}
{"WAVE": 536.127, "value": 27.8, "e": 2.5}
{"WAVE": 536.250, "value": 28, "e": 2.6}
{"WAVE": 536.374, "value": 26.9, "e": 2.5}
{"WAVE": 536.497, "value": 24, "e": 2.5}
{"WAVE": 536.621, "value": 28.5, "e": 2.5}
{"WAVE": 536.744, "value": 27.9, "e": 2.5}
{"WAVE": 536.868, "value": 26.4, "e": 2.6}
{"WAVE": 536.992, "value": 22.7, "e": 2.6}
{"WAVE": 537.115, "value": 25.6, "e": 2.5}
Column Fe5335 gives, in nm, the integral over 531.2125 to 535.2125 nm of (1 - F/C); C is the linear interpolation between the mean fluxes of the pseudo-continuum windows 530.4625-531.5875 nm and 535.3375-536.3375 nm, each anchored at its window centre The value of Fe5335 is 0.28 nm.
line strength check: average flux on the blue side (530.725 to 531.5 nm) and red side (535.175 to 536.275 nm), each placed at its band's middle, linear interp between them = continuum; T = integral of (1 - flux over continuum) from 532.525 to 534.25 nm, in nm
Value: 0.169 nm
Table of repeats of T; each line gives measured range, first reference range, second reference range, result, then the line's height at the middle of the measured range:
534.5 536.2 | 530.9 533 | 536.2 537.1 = -0.099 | 26.3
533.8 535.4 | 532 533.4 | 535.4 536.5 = -0.052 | 26.5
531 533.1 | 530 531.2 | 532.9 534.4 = 0.080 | 27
